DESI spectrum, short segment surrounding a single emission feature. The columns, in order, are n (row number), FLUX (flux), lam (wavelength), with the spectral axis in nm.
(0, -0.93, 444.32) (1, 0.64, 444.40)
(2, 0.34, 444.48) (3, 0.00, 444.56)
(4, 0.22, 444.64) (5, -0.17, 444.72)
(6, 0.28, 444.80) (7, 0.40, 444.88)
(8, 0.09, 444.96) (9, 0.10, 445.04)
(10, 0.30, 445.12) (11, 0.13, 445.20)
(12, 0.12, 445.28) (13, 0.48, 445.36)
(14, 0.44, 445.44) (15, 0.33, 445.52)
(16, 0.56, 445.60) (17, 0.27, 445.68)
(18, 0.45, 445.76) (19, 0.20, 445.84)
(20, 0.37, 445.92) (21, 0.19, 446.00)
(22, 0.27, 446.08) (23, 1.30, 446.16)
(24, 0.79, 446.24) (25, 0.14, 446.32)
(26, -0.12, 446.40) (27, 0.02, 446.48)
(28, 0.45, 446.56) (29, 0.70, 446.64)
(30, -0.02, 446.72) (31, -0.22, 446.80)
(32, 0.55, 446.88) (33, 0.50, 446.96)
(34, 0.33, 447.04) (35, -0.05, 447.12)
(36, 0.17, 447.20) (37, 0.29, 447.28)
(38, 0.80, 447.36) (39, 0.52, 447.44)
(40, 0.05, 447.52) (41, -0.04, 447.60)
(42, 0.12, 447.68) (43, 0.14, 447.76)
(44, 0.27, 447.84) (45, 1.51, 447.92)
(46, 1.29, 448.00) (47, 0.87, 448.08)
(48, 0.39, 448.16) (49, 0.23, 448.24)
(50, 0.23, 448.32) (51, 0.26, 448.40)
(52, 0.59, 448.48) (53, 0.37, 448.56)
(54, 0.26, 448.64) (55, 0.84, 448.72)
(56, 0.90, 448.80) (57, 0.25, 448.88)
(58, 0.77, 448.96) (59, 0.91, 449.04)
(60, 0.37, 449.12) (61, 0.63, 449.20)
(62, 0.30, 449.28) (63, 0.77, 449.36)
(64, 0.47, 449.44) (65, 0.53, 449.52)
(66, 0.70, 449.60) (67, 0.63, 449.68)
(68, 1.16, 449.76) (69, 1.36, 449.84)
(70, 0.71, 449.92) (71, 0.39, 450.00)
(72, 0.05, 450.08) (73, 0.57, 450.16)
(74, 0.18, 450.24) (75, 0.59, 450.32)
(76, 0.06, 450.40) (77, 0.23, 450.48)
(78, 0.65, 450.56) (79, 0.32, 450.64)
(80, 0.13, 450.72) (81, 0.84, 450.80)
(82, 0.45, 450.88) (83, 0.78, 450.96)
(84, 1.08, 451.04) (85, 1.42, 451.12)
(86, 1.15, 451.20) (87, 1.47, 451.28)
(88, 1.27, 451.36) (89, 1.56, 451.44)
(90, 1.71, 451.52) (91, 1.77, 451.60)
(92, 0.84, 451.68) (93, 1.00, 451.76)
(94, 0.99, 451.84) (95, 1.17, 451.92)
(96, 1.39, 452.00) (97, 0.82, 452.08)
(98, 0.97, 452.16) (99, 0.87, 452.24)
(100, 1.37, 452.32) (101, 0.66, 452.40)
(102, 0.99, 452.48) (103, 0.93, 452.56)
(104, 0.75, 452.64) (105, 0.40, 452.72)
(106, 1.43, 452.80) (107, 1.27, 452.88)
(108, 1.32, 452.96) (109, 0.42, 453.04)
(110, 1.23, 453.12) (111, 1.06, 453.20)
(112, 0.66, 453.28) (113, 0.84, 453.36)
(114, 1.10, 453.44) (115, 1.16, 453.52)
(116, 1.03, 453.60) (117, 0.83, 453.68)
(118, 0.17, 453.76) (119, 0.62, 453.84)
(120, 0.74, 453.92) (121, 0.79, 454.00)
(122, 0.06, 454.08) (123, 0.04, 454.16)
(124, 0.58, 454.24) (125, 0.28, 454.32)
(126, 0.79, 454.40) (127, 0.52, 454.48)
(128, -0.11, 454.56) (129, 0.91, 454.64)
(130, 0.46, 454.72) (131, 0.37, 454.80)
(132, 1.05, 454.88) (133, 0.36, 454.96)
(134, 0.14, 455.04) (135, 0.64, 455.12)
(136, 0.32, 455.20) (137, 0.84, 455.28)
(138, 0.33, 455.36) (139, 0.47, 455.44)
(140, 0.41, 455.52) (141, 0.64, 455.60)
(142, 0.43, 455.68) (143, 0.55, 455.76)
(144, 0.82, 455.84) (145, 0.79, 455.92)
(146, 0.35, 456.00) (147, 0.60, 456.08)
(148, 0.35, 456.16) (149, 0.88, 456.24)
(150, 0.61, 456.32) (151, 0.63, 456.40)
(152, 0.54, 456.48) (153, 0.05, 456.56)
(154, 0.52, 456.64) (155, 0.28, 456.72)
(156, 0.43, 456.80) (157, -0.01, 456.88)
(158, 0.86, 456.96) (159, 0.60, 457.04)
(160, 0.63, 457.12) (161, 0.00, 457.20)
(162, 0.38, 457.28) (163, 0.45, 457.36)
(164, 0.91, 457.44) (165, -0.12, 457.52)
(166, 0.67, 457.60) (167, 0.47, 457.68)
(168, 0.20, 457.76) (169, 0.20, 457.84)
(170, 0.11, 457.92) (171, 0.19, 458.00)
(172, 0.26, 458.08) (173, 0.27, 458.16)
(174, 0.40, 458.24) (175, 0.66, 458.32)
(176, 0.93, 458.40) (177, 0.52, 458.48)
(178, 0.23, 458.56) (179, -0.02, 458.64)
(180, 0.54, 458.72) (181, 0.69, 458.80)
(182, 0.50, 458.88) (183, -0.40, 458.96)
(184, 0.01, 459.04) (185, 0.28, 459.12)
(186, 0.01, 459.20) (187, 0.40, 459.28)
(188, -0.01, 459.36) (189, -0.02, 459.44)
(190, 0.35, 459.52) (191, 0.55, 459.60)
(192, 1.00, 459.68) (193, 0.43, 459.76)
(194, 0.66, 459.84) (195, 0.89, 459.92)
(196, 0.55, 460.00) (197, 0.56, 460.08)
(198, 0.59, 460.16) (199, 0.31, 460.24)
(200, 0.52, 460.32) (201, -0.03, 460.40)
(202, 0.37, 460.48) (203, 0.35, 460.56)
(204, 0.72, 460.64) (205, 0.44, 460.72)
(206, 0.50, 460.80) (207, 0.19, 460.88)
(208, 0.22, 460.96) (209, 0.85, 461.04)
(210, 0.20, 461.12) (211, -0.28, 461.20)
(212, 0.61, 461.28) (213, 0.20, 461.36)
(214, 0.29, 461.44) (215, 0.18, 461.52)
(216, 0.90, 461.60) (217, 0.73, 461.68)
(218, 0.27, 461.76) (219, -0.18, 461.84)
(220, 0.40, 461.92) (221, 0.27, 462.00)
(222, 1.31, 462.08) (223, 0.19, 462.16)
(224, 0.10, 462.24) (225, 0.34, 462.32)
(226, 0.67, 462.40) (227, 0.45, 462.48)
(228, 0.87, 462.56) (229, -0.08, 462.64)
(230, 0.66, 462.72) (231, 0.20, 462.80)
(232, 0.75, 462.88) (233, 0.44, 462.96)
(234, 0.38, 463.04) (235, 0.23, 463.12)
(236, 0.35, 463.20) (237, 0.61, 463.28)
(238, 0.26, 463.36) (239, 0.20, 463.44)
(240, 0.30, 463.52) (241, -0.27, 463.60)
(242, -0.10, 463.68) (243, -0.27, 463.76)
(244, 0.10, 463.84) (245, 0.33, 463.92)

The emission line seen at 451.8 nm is Lyman alpha 1216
